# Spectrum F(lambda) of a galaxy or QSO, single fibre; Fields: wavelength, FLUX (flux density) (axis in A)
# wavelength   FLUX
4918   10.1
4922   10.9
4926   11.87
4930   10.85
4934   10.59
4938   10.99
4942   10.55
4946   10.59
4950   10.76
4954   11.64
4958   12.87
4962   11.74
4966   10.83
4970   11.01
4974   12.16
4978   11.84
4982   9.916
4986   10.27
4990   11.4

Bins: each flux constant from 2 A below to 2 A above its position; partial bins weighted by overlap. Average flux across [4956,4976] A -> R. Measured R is 11.7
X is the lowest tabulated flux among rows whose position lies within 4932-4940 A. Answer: 10.59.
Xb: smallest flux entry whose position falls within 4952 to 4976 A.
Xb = 10.83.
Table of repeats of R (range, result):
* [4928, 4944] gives 10.7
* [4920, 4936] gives 11.1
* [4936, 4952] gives 10.7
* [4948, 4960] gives 11.8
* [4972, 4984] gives 11.3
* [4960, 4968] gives 11.3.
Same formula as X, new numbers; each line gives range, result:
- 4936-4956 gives 10.55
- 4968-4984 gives 9.916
